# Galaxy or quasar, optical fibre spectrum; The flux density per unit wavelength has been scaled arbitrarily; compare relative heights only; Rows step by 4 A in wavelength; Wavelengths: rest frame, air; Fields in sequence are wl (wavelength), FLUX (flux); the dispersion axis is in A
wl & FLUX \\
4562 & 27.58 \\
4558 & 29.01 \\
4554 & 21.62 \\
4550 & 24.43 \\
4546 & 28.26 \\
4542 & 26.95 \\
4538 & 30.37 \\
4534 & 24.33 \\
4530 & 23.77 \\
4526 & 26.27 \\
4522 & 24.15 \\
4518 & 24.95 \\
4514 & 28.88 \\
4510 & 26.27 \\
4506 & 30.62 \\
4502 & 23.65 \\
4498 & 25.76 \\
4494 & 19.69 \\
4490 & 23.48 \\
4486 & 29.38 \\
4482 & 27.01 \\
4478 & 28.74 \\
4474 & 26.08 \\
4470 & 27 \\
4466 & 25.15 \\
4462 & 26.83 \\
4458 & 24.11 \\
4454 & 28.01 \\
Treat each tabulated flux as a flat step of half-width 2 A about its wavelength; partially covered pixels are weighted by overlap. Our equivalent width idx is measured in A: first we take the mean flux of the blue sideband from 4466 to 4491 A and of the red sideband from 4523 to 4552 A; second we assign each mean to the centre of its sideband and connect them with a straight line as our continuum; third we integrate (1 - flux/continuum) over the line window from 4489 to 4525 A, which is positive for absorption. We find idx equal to 1.7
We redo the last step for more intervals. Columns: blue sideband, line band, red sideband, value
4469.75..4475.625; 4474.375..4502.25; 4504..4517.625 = 1.62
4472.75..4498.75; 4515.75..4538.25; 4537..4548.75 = 1.76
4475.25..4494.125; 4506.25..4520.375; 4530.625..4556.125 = -0.56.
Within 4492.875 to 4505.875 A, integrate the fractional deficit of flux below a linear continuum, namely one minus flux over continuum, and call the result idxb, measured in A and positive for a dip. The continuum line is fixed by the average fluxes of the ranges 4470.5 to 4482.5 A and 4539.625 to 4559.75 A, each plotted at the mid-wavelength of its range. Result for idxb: 1.2 A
